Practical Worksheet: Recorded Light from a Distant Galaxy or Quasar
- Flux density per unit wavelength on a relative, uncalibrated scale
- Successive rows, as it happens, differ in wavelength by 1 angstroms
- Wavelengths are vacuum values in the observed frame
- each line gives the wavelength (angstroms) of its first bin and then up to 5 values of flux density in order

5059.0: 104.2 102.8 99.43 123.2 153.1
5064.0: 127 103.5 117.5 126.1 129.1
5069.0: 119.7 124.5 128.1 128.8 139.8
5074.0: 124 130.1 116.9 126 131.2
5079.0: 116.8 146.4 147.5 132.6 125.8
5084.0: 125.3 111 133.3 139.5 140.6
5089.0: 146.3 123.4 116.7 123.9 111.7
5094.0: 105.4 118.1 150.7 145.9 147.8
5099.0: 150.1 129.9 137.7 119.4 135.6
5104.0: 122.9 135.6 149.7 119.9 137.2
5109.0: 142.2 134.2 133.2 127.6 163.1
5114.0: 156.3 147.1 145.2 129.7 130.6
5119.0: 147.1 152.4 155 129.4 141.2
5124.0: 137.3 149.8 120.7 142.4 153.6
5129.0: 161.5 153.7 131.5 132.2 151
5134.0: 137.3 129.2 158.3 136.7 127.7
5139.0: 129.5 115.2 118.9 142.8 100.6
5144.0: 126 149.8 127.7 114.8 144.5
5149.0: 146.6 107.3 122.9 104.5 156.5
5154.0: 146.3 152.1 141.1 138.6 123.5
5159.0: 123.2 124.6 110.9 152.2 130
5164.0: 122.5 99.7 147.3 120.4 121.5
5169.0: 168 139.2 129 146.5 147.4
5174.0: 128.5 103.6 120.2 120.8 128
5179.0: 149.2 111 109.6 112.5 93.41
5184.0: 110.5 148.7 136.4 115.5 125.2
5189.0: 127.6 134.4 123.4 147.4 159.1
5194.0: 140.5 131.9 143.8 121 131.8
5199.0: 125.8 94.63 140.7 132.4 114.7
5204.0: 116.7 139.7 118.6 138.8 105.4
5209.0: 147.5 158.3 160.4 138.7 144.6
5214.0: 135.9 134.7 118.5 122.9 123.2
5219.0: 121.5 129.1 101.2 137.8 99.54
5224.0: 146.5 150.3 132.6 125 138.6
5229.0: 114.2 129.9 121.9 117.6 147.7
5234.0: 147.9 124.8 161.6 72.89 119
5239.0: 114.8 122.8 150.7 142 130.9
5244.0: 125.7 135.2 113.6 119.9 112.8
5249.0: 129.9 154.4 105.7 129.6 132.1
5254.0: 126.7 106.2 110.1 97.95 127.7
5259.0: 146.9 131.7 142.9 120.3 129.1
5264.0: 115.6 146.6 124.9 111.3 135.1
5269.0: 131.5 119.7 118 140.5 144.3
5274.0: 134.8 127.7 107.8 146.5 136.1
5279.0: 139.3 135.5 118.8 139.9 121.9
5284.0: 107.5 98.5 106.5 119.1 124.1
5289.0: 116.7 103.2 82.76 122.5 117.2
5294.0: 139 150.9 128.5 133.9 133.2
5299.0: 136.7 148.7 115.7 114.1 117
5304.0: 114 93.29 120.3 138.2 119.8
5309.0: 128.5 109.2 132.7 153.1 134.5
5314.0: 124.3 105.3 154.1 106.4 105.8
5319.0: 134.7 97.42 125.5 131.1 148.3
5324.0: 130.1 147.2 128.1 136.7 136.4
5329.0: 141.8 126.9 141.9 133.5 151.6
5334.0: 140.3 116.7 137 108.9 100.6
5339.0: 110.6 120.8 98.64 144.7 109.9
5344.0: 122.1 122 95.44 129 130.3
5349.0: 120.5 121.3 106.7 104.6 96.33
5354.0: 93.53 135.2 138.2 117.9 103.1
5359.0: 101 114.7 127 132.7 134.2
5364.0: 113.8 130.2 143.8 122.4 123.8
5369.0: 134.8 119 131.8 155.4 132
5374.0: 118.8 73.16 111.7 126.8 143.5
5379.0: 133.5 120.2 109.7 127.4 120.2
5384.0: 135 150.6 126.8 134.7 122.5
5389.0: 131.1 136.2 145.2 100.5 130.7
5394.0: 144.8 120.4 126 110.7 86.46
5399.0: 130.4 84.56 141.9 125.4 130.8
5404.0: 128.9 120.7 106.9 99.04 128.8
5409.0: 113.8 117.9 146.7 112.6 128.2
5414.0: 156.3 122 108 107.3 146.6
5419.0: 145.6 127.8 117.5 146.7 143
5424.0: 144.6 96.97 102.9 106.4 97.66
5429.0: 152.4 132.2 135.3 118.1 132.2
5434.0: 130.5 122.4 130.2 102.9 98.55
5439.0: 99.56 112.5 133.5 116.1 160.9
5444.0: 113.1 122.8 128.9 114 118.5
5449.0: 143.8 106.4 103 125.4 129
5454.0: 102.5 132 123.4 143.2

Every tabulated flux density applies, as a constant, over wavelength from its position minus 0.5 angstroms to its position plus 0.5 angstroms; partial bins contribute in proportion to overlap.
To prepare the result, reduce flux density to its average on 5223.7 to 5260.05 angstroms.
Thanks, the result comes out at 127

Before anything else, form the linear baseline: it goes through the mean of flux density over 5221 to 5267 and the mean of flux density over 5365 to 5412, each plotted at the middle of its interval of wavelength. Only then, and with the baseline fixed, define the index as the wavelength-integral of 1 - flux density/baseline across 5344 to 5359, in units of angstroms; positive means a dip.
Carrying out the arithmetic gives 1.2 angstroms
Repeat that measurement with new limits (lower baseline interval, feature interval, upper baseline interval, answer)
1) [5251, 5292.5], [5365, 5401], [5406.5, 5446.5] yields -0.3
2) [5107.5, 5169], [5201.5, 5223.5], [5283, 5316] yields 0.0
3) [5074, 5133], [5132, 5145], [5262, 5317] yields 0.2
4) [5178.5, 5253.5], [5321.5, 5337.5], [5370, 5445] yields -1.1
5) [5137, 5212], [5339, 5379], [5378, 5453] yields 1.5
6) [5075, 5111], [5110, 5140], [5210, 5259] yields -2.4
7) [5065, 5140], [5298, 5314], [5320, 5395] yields 0.2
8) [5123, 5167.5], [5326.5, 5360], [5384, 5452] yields 1.4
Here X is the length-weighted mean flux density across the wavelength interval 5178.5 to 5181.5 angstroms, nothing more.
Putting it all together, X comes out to 123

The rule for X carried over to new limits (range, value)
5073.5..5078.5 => 126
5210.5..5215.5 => 143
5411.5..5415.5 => 130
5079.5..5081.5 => 147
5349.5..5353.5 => 107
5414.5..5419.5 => 126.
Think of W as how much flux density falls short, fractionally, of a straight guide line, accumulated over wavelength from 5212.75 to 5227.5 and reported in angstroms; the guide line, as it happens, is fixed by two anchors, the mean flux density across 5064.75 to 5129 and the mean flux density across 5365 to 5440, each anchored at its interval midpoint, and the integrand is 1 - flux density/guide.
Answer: 0.2 angstroms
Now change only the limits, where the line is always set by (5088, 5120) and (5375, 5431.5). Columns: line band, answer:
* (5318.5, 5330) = -0.44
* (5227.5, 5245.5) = 0.24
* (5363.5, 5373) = -0.36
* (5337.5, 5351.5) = 1.11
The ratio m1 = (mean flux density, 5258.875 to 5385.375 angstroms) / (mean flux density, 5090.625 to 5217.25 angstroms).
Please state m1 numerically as 0.94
